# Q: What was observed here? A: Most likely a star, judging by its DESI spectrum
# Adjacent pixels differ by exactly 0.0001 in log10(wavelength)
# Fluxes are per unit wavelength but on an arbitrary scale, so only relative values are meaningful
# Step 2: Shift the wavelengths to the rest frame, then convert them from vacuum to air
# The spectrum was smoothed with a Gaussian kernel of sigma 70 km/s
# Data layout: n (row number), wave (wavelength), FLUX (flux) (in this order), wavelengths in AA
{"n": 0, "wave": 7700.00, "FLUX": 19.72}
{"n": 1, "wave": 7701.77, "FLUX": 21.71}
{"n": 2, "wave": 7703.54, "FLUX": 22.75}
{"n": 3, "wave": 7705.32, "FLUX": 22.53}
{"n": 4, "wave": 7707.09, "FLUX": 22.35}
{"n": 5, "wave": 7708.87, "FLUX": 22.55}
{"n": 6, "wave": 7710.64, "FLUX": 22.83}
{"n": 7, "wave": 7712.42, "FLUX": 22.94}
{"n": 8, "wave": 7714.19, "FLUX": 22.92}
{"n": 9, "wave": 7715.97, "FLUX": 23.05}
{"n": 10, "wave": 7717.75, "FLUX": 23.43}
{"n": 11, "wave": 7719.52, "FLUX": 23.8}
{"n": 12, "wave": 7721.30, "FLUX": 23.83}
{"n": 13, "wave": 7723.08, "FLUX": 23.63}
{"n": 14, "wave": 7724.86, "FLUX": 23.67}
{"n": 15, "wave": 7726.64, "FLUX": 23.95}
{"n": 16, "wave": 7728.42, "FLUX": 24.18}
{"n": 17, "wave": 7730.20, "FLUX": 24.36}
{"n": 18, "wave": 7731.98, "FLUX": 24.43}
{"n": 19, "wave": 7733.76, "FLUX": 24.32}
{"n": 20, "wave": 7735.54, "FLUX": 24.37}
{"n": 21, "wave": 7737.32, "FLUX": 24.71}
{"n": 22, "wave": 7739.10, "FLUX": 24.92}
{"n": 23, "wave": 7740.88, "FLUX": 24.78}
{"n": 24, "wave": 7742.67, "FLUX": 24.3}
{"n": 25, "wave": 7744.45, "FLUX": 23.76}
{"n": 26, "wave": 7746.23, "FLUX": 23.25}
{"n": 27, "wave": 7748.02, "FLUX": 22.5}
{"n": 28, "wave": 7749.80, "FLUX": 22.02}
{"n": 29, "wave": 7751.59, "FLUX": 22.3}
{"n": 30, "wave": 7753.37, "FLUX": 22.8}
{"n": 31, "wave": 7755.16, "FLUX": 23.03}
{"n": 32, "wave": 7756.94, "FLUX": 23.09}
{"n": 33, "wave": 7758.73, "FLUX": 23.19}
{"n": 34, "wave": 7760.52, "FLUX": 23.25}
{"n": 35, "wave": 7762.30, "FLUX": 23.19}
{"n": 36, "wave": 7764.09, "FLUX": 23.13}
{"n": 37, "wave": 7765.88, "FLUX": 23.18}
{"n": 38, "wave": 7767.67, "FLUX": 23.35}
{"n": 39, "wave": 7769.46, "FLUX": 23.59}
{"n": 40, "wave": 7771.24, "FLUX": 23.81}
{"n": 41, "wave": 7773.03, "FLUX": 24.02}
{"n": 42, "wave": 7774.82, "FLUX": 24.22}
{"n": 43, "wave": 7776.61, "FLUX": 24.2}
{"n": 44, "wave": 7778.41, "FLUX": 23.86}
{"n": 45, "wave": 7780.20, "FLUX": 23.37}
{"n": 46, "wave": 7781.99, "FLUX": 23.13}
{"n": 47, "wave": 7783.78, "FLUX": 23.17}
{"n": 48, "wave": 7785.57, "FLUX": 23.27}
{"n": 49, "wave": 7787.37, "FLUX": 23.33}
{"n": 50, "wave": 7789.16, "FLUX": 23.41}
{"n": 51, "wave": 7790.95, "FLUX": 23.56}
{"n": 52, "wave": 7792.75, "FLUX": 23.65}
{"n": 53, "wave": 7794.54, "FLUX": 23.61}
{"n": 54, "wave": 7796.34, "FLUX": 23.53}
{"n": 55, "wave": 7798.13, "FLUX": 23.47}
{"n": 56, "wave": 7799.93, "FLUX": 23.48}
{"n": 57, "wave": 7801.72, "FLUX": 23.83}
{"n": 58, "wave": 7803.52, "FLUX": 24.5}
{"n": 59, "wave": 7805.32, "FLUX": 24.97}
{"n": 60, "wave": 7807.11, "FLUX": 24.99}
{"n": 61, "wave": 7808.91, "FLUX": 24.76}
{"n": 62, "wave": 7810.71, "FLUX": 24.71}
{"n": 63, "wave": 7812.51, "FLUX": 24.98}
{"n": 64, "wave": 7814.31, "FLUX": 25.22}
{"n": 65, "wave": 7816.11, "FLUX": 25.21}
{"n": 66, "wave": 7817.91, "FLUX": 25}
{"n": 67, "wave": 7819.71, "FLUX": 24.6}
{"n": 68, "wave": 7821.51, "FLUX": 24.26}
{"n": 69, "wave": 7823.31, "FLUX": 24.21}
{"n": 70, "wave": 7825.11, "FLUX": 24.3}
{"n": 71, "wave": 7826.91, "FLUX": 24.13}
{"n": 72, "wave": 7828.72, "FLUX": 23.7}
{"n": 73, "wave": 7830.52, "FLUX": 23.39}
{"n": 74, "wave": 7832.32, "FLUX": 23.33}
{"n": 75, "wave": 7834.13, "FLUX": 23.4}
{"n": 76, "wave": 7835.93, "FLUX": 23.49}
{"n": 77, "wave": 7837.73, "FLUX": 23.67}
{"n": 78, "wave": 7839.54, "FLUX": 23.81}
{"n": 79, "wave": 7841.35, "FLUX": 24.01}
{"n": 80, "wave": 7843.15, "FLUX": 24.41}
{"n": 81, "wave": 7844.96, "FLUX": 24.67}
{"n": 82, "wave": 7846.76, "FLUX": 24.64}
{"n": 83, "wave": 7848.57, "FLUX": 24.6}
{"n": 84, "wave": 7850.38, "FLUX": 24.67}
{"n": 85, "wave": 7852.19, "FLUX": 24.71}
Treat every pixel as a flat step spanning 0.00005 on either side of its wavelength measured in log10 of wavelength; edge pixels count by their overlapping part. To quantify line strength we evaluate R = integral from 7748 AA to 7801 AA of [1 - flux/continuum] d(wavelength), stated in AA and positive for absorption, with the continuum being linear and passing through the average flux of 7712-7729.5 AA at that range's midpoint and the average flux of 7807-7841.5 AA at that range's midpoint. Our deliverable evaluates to 1.28 AA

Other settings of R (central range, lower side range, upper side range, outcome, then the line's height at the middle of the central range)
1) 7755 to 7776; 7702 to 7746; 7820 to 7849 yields 0.3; 23.8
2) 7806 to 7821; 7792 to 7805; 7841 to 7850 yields -0.6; 24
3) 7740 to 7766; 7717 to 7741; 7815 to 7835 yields 1.0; 24.2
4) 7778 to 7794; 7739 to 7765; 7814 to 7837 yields 0.2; 23.7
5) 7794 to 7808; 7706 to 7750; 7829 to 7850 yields -0.1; 23.9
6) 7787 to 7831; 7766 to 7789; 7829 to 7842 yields -1.2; 23.6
